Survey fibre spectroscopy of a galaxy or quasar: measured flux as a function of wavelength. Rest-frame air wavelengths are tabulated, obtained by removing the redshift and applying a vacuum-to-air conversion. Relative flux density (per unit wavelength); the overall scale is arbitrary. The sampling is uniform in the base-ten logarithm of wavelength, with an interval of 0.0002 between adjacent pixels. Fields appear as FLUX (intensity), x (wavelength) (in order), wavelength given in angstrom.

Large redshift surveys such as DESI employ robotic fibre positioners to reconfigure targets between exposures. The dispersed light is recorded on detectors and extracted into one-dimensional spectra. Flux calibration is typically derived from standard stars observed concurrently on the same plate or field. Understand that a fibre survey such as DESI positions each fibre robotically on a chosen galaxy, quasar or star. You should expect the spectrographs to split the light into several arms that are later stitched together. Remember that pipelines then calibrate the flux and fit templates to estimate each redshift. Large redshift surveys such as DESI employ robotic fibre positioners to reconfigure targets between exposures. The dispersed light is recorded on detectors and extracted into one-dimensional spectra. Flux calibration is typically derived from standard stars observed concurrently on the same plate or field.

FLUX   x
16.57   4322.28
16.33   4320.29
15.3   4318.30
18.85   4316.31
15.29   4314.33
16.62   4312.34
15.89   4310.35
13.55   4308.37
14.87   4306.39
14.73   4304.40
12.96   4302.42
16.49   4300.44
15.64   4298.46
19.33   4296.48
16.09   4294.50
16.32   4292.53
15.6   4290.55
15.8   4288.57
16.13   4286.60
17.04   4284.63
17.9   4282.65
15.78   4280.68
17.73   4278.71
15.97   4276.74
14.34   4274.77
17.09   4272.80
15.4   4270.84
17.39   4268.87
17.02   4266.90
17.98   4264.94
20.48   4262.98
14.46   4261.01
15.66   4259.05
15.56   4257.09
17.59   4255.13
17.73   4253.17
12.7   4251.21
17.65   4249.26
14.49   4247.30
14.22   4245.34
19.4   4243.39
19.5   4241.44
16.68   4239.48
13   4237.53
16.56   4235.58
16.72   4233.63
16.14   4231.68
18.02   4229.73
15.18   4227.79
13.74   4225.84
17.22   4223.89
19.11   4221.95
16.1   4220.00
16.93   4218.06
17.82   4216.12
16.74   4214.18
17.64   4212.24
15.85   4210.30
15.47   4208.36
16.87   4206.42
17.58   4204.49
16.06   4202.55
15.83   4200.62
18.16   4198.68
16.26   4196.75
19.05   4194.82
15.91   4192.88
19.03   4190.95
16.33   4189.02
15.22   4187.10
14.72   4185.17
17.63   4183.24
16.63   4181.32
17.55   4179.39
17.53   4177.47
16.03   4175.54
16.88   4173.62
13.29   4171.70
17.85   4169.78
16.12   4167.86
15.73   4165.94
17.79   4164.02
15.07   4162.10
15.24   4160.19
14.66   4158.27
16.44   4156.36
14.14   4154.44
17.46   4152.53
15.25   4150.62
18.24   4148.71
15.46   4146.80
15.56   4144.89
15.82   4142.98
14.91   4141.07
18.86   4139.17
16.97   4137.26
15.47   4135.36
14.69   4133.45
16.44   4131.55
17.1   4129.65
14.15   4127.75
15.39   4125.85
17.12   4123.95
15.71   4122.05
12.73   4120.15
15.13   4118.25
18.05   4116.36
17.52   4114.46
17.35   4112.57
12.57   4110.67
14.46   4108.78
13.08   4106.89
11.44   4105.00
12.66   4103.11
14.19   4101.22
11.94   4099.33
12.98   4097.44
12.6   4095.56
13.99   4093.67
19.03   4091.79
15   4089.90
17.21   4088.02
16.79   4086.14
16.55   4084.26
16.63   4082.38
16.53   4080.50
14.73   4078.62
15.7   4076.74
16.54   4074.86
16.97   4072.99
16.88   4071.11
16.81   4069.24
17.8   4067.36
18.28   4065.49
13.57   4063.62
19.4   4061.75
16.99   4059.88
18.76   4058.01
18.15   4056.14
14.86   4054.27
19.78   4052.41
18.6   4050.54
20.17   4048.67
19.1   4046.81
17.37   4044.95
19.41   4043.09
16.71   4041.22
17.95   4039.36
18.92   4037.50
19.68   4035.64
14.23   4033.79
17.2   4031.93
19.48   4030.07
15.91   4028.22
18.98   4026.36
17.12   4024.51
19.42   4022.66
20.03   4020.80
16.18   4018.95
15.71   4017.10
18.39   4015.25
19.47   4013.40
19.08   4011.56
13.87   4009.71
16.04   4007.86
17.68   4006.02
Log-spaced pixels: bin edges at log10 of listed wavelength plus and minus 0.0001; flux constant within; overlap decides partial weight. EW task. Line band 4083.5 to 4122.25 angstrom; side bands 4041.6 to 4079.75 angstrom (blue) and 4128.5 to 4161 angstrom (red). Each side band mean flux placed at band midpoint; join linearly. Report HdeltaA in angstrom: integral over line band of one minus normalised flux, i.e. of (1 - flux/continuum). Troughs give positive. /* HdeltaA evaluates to 4.6 angstrom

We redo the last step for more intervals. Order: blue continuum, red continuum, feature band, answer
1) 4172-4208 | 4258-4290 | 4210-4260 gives 0.7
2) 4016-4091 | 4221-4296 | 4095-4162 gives 7.3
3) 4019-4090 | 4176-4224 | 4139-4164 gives 1.8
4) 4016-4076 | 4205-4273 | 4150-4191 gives 2.0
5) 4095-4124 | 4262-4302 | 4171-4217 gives -3.6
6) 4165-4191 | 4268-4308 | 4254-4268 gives -0.7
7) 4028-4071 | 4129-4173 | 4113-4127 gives 0.5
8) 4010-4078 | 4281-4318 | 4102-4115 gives 2.4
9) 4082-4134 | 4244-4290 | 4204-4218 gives -0.8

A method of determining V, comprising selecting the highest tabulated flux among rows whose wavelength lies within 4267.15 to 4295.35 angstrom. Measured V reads 17.9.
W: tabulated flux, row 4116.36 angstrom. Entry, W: 18.05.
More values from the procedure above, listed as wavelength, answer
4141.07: 14.91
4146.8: 15.46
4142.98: 15.82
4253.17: 17.73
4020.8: 20.03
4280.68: 15.78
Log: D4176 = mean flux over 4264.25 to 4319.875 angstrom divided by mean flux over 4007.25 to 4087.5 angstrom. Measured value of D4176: 0.93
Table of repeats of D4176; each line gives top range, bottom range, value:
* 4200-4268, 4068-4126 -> 1.08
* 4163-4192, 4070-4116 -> 1.09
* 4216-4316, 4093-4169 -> 1.07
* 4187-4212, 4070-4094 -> 1.02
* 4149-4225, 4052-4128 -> 1.05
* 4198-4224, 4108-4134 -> 1.08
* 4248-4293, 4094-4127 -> 1.14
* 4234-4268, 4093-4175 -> 1.08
